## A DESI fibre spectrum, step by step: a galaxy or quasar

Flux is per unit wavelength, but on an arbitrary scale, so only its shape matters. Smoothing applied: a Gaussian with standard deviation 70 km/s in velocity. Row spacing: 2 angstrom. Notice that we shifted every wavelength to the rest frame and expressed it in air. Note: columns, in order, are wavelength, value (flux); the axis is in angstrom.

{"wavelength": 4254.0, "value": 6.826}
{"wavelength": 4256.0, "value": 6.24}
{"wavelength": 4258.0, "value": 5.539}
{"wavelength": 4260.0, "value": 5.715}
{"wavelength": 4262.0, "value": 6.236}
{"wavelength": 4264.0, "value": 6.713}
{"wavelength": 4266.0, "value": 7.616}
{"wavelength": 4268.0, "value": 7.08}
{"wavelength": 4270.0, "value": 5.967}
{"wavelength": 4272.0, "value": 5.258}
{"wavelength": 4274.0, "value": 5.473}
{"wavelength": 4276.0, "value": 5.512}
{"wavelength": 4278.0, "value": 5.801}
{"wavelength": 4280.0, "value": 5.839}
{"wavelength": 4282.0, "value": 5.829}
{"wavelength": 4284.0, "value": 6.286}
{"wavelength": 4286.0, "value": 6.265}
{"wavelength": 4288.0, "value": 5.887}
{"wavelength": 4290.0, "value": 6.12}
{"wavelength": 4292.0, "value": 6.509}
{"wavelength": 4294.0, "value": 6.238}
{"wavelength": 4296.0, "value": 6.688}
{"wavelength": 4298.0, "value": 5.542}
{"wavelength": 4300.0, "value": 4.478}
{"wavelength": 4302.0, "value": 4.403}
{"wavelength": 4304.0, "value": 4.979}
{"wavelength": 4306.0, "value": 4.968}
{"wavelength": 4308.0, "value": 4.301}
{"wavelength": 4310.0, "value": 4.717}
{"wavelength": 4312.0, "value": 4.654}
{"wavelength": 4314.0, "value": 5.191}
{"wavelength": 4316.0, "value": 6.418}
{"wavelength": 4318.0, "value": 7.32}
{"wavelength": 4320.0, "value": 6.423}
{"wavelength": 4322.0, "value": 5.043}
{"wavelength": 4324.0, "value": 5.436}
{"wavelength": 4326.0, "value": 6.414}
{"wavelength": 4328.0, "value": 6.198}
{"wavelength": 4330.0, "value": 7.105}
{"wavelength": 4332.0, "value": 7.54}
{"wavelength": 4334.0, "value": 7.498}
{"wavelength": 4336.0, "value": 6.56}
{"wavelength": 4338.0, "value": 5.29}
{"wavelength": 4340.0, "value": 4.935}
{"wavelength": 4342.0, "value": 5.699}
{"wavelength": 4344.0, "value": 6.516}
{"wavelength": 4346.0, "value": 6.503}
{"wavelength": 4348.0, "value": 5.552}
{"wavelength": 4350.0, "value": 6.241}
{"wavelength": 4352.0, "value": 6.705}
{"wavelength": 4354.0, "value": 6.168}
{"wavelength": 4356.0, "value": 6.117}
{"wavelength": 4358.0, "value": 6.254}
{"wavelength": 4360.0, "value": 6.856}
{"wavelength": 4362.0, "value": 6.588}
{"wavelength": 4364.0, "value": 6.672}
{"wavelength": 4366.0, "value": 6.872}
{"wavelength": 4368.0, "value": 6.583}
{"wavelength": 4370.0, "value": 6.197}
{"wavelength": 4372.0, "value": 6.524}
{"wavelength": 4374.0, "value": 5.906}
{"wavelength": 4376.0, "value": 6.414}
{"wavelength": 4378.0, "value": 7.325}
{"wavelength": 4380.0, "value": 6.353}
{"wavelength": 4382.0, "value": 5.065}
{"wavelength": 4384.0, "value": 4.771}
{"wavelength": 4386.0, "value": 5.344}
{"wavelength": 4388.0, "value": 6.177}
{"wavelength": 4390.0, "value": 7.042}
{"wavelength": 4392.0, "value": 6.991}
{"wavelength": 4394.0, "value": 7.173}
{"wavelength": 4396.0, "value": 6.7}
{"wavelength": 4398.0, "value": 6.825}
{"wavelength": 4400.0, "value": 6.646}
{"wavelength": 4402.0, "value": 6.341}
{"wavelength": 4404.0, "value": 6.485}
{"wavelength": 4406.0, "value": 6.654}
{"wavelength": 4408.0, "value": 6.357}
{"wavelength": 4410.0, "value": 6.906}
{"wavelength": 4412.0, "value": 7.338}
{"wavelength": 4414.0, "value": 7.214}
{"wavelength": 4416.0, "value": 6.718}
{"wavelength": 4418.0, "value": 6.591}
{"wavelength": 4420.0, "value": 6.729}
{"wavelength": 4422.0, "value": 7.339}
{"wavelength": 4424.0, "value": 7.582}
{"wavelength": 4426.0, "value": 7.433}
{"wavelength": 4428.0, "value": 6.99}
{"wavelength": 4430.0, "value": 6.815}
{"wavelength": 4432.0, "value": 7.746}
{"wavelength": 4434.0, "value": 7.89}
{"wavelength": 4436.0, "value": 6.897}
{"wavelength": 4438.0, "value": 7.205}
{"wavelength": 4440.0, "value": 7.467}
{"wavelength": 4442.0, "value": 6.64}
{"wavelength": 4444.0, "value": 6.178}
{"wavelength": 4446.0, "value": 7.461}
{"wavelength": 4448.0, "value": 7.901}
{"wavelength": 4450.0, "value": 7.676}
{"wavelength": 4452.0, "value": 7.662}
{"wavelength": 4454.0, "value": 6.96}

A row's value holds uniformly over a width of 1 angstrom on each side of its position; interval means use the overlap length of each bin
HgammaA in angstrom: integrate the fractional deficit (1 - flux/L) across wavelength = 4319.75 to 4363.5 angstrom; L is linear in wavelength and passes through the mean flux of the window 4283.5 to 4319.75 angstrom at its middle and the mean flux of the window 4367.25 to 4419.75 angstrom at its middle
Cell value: -1.9 angstrom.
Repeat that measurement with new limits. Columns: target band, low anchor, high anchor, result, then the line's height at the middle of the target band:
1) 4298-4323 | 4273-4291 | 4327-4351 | 3.48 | 6.1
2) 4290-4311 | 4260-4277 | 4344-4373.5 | 3.19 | 6.28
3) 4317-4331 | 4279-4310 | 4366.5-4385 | -1.17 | 5.79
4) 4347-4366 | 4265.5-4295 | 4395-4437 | 0.58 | 6.58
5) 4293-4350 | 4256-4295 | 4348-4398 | 3.80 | 6.23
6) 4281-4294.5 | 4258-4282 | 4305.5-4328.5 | -0.62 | 5.89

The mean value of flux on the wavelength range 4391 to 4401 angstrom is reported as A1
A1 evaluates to 6.87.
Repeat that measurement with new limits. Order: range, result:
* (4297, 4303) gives 4.81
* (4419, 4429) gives 7.21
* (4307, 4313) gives 4.56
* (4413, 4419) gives 6.84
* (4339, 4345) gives 5.72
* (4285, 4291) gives 6.09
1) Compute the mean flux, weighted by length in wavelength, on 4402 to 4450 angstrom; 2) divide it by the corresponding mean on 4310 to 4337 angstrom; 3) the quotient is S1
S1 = 1.13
